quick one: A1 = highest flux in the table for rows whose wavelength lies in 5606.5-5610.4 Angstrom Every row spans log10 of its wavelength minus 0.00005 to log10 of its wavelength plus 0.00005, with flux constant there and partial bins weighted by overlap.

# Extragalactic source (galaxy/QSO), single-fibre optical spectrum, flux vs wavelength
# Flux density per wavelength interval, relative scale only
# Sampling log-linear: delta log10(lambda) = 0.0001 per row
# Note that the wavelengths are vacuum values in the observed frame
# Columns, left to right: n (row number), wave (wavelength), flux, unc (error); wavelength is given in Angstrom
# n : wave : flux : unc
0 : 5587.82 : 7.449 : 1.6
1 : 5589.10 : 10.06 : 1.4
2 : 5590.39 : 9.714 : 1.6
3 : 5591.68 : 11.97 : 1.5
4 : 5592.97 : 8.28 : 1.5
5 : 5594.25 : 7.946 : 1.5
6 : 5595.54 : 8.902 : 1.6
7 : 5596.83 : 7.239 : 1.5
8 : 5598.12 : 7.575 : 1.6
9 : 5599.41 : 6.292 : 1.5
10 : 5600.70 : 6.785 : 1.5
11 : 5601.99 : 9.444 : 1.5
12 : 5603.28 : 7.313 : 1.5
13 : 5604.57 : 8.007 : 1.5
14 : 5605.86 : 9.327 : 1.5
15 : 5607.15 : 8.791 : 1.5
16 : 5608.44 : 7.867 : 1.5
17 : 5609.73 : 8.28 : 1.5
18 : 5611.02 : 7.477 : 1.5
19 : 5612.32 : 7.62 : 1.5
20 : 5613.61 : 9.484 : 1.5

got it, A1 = 8.791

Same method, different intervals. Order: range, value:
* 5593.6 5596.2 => 8.902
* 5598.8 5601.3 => 6.785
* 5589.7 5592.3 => 11.97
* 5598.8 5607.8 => 9.444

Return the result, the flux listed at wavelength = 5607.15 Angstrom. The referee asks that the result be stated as 8.791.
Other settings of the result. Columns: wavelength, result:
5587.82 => 7.449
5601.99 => 9.444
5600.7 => 6.785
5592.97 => 8.28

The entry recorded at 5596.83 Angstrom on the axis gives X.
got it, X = 7.239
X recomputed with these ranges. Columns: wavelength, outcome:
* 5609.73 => 8.28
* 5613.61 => 9.484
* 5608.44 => 7.867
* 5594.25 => 7.946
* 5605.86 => 9.327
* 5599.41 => 6.292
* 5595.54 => 8.902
